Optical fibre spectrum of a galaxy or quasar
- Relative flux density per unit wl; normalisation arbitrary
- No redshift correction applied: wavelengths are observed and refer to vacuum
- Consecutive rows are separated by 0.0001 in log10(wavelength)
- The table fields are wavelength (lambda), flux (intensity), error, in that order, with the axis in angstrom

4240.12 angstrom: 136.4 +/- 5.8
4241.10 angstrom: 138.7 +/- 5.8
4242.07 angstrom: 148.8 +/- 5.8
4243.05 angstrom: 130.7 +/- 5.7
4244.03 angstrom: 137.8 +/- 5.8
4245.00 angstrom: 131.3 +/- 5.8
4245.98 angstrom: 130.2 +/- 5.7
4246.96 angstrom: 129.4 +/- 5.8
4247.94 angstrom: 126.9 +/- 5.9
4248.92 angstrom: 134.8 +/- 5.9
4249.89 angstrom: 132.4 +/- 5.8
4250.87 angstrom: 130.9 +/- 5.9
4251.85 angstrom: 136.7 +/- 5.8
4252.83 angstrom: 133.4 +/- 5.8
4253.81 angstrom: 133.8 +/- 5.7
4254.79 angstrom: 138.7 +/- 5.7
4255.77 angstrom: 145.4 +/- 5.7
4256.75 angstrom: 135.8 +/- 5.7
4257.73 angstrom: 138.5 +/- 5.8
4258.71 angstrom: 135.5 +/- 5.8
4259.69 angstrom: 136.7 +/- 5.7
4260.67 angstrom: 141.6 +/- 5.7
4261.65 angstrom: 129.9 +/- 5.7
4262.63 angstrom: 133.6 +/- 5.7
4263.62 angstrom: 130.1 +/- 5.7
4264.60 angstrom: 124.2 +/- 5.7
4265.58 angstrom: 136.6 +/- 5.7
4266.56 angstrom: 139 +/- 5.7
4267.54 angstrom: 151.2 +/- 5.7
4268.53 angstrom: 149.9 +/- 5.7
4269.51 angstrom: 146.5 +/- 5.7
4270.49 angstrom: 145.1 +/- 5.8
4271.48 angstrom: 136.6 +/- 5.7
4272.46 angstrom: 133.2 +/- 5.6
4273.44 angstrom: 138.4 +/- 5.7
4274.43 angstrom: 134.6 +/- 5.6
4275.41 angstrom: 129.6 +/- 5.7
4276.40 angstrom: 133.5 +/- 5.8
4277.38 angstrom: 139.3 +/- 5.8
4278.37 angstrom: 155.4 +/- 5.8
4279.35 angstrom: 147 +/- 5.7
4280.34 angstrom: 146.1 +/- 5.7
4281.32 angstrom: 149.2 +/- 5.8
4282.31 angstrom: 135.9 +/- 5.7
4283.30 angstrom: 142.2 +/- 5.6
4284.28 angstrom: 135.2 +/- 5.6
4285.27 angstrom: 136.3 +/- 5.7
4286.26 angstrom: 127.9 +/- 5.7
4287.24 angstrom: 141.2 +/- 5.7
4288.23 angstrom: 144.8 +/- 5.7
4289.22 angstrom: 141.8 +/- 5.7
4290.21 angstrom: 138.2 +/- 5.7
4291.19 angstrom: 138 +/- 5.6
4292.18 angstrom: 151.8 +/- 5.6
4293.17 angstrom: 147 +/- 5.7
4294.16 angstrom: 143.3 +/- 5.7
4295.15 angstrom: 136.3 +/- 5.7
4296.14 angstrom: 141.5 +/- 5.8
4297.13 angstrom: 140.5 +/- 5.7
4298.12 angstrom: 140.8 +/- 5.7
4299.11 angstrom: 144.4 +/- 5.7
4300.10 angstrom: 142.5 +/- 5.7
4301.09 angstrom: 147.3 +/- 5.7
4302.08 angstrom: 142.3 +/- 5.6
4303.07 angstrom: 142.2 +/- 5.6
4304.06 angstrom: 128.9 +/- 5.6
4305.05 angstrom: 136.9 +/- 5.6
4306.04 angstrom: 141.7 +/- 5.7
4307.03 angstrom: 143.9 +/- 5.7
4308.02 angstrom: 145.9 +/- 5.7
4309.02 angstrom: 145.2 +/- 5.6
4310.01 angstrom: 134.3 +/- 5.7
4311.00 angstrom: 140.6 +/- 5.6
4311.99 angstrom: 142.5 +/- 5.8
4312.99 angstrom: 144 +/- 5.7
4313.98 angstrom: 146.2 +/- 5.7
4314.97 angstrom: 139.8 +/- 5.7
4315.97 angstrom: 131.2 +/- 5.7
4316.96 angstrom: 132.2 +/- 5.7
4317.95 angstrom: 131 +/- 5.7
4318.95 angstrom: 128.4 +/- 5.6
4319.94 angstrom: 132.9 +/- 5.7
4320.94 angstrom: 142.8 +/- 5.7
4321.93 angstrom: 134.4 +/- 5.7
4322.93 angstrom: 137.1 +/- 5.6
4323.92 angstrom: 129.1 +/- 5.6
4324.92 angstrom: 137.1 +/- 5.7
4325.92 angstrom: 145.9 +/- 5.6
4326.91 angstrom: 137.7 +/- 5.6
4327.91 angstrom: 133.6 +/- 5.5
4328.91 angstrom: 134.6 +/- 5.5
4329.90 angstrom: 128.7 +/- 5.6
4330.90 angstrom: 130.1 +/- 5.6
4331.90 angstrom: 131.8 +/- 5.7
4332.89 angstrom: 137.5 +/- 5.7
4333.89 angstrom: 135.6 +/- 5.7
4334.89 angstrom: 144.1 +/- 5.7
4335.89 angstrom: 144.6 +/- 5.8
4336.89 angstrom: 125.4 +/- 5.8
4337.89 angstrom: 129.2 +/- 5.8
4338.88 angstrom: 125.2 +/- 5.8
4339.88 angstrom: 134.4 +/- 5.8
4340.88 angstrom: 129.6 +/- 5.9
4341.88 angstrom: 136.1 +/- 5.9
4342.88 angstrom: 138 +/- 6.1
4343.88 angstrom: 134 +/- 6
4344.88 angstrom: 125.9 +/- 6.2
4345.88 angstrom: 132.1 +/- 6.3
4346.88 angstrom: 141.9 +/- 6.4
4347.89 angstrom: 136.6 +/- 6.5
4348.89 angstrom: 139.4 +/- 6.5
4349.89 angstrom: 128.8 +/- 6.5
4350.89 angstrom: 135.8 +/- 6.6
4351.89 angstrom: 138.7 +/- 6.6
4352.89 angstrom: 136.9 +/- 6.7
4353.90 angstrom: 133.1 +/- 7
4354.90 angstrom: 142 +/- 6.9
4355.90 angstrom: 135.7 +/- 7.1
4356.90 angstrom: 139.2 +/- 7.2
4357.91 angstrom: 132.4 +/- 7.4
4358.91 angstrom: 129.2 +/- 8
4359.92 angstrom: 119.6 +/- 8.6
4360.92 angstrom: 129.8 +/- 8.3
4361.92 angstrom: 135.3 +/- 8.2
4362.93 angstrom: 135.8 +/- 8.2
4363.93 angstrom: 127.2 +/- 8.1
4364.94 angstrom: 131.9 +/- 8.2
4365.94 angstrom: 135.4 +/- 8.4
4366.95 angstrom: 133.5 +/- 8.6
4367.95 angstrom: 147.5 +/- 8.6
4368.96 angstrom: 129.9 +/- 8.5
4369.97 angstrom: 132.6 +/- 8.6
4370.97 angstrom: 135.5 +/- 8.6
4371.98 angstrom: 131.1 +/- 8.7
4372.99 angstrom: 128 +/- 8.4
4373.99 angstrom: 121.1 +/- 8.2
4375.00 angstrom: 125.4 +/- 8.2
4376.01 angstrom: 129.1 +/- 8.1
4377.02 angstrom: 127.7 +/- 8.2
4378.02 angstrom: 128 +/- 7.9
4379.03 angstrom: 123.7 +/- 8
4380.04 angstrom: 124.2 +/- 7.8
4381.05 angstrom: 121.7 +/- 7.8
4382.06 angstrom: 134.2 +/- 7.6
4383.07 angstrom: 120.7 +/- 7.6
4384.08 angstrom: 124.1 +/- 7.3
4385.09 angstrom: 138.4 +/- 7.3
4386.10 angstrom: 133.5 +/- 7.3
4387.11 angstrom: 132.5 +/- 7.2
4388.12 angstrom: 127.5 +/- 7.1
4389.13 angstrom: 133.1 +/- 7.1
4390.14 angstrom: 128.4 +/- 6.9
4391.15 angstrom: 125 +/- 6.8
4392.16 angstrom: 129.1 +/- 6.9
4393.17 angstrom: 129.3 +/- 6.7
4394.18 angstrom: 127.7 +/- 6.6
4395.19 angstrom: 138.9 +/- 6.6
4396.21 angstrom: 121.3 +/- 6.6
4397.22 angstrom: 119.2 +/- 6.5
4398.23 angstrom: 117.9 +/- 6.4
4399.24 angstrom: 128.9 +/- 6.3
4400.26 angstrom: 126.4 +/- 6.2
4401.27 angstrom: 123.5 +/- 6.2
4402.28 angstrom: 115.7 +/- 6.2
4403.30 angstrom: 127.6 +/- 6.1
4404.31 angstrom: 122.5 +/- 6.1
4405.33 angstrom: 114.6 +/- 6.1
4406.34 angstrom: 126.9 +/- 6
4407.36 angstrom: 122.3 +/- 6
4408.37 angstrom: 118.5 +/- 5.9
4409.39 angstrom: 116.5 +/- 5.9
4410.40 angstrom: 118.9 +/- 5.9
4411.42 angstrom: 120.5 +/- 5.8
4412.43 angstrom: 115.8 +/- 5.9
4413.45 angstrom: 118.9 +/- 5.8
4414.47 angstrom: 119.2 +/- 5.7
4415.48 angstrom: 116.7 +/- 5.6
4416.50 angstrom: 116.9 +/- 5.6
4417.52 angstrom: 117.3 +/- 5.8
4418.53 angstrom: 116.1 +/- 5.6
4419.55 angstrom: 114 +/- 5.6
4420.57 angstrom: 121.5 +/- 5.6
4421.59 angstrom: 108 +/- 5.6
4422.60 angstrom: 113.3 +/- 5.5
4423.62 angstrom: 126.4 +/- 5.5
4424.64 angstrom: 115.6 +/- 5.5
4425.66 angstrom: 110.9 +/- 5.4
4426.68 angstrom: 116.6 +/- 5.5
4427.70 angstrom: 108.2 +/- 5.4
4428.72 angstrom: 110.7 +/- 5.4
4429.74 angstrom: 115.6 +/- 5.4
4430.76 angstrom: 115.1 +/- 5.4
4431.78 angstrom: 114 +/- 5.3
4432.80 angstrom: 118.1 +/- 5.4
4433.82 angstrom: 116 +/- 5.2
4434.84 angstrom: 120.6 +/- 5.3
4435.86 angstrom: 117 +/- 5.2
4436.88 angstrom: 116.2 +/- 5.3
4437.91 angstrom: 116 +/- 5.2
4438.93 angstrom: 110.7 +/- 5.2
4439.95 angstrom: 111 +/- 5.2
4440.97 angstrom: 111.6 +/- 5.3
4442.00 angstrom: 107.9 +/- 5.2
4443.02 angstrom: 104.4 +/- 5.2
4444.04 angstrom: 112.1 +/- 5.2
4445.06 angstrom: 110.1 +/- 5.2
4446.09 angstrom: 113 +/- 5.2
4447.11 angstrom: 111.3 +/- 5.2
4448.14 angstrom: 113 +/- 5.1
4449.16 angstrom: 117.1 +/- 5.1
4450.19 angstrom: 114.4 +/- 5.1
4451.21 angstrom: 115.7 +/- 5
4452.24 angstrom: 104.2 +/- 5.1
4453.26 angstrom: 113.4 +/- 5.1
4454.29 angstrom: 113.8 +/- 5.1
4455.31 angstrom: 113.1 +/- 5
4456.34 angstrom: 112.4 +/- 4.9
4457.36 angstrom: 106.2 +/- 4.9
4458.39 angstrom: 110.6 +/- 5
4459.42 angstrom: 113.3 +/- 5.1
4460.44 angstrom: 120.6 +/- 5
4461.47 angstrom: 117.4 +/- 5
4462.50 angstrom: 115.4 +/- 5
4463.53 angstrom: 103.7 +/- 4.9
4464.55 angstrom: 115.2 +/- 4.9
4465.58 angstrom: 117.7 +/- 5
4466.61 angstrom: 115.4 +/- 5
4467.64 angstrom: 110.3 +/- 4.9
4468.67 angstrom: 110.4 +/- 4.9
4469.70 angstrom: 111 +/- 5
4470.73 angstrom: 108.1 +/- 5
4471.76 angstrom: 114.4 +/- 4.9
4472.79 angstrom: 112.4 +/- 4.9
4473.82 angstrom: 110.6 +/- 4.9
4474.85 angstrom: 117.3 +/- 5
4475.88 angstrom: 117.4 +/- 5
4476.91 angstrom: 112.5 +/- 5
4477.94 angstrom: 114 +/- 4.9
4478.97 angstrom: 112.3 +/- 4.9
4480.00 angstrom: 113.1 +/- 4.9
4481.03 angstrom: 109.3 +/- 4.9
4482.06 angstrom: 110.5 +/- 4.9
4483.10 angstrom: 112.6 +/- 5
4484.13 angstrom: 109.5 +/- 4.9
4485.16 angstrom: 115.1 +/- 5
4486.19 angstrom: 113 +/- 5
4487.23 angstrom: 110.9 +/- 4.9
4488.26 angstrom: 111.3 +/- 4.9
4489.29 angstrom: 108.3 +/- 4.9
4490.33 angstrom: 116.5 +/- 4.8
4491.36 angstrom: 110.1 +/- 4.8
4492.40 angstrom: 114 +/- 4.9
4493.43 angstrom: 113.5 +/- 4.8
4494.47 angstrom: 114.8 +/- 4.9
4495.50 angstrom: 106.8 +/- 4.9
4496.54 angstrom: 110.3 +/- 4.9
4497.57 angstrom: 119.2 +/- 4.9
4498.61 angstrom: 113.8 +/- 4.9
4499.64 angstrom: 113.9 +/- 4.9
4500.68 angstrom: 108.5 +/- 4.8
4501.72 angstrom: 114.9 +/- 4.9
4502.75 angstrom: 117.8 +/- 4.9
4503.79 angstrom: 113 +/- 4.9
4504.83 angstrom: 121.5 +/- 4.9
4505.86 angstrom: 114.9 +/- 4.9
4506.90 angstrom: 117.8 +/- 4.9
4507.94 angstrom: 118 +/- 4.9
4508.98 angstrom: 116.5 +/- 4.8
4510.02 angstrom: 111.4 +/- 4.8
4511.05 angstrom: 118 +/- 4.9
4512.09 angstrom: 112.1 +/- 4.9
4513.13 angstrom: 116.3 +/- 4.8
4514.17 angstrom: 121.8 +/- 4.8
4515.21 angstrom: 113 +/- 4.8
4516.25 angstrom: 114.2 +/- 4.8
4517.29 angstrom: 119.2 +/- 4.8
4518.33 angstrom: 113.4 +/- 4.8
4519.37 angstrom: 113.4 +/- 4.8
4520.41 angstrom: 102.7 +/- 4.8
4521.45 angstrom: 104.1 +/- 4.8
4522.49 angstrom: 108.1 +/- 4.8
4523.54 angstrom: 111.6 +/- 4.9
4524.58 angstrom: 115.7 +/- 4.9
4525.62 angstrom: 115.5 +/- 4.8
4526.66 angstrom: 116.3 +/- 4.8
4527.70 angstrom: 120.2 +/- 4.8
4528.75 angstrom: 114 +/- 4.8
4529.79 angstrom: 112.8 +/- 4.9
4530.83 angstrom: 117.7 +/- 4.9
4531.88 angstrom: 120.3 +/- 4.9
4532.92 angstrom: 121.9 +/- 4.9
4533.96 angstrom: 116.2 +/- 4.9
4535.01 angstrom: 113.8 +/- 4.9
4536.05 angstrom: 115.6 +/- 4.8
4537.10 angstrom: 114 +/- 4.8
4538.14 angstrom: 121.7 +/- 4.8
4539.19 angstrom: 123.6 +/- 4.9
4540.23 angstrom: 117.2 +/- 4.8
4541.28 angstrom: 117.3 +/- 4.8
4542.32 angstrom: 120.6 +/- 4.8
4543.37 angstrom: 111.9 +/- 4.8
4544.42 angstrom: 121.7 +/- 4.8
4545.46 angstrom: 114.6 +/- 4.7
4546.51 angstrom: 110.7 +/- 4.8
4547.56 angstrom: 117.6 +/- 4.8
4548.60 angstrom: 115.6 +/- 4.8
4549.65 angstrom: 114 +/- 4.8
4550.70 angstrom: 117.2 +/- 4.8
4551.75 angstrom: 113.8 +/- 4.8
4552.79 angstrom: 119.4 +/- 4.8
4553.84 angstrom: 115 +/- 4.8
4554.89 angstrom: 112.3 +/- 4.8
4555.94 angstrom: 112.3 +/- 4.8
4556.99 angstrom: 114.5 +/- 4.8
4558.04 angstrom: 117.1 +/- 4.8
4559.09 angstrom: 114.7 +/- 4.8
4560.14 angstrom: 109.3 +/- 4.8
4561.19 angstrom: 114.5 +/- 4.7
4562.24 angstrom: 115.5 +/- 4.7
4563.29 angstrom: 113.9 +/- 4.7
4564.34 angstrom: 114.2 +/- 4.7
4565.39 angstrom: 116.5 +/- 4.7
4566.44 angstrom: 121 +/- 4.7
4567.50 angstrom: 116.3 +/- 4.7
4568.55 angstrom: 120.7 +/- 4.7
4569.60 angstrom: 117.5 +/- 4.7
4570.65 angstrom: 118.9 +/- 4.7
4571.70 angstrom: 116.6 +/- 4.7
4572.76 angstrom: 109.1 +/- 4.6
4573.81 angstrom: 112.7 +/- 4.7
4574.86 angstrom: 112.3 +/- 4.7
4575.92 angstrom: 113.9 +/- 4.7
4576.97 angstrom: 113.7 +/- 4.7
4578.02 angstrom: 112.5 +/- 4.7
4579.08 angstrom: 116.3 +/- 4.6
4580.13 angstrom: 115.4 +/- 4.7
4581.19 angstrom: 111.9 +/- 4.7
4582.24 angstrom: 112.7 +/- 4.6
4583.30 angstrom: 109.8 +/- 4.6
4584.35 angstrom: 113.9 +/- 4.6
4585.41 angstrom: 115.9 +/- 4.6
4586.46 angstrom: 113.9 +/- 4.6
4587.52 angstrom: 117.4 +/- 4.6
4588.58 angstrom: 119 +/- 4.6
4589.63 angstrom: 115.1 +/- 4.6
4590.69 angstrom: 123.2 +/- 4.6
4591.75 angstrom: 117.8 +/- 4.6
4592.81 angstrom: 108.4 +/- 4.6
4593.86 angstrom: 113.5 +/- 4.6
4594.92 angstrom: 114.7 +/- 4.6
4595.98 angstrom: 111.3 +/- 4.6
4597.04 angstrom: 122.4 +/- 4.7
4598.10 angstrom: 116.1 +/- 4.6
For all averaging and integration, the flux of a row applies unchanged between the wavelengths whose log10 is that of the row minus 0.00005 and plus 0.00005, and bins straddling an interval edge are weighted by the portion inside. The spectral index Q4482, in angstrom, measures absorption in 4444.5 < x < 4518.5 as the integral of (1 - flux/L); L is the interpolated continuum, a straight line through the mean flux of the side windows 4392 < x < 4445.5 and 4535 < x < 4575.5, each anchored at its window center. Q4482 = 2.19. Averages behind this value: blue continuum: 118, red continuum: 116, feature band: 113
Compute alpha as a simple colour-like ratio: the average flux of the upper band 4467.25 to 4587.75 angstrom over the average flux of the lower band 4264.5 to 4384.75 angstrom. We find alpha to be 0.8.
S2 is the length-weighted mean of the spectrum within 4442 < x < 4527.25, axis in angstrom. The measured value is 113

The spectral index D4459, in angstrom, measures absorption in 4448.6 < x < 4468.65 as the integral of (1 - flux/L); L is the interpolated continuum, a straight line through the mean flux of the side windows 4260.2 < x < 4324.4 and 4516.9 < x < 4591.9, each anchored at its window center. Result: 1.8 angstrom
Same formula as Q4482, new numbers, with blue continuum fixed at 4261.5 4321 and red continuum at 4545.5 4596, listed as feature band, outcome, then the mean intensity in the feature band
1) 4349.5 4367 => 0.05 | 133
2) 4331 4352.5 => 0.12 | 134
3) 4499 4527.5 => 1.36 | 114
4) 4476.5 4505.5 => 2.15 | 113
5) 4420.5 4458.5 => 3.99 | 113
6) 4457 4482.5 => 2.27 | 113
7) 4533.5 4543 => 0.01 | 118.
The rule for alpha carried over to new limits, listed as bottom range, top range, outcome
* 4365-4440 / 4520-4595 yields 0.94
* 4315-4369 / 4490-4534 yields 0.85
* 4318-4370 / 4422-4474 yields 0.84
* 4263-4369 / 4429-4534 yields 0.83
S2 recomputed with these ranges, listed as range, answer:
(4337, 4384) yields 132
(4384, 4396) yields 131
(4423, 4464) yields 113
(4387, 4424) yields 122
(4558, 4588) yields 115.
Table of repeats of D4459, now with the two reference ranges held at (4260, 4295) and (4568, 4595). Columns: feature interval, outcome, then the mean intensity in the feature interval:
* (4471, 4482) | 0.93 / 113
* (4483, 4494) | 0.92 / 112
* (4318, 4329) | 0.03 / 136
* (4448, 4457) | 0.90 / 113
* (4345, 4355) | -0.15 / 136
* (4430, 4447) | 1.78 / 113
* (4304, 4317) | -0.29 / 140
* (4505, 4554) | 1.44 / 116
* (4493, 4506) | 0.81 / 114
